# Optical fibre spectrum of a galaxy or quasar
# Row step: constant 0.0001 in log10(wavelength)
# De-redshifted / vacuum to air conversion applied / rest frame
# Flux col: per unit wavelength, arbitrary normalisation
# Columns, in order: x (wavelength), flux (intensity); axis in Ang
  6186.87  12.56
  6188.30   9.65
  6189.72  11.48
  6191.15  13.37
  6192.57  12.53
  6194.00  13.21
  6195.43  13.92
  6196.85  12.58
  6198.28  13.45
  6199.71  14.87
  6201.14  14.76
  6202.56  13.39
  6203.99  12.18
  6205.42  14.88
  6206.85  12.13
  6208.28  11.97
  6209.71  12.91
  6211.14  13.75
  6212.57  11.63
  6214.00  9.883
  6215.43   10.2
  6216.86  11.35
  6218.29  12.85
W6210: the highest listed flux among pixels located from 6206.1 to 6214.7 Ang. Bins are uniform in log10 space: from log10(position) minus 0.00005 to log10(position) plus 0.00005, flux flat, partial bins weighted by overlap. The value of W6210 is 13.75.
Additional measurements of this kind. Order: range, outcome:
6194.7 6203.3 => 14.87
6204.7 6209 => 14.88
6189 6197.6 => 13.92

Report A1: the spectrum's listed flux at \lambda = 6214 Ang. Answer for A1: 9.883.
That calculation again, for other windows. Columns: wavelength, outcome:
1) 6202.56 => 13.39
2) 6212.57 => 11.63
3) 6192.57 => 12.53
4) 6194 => 13.21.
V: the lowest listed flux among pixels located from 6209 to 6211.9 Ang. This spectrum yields 12.91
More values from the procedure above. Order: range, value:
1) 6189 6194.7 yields 11.48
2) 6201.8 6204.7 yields 12.18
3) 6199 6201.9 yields 14.76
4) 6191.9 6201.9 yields 12.53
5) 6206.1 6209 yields 11.97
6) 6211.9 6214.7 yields 9.883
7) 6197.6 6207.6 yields 12.13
